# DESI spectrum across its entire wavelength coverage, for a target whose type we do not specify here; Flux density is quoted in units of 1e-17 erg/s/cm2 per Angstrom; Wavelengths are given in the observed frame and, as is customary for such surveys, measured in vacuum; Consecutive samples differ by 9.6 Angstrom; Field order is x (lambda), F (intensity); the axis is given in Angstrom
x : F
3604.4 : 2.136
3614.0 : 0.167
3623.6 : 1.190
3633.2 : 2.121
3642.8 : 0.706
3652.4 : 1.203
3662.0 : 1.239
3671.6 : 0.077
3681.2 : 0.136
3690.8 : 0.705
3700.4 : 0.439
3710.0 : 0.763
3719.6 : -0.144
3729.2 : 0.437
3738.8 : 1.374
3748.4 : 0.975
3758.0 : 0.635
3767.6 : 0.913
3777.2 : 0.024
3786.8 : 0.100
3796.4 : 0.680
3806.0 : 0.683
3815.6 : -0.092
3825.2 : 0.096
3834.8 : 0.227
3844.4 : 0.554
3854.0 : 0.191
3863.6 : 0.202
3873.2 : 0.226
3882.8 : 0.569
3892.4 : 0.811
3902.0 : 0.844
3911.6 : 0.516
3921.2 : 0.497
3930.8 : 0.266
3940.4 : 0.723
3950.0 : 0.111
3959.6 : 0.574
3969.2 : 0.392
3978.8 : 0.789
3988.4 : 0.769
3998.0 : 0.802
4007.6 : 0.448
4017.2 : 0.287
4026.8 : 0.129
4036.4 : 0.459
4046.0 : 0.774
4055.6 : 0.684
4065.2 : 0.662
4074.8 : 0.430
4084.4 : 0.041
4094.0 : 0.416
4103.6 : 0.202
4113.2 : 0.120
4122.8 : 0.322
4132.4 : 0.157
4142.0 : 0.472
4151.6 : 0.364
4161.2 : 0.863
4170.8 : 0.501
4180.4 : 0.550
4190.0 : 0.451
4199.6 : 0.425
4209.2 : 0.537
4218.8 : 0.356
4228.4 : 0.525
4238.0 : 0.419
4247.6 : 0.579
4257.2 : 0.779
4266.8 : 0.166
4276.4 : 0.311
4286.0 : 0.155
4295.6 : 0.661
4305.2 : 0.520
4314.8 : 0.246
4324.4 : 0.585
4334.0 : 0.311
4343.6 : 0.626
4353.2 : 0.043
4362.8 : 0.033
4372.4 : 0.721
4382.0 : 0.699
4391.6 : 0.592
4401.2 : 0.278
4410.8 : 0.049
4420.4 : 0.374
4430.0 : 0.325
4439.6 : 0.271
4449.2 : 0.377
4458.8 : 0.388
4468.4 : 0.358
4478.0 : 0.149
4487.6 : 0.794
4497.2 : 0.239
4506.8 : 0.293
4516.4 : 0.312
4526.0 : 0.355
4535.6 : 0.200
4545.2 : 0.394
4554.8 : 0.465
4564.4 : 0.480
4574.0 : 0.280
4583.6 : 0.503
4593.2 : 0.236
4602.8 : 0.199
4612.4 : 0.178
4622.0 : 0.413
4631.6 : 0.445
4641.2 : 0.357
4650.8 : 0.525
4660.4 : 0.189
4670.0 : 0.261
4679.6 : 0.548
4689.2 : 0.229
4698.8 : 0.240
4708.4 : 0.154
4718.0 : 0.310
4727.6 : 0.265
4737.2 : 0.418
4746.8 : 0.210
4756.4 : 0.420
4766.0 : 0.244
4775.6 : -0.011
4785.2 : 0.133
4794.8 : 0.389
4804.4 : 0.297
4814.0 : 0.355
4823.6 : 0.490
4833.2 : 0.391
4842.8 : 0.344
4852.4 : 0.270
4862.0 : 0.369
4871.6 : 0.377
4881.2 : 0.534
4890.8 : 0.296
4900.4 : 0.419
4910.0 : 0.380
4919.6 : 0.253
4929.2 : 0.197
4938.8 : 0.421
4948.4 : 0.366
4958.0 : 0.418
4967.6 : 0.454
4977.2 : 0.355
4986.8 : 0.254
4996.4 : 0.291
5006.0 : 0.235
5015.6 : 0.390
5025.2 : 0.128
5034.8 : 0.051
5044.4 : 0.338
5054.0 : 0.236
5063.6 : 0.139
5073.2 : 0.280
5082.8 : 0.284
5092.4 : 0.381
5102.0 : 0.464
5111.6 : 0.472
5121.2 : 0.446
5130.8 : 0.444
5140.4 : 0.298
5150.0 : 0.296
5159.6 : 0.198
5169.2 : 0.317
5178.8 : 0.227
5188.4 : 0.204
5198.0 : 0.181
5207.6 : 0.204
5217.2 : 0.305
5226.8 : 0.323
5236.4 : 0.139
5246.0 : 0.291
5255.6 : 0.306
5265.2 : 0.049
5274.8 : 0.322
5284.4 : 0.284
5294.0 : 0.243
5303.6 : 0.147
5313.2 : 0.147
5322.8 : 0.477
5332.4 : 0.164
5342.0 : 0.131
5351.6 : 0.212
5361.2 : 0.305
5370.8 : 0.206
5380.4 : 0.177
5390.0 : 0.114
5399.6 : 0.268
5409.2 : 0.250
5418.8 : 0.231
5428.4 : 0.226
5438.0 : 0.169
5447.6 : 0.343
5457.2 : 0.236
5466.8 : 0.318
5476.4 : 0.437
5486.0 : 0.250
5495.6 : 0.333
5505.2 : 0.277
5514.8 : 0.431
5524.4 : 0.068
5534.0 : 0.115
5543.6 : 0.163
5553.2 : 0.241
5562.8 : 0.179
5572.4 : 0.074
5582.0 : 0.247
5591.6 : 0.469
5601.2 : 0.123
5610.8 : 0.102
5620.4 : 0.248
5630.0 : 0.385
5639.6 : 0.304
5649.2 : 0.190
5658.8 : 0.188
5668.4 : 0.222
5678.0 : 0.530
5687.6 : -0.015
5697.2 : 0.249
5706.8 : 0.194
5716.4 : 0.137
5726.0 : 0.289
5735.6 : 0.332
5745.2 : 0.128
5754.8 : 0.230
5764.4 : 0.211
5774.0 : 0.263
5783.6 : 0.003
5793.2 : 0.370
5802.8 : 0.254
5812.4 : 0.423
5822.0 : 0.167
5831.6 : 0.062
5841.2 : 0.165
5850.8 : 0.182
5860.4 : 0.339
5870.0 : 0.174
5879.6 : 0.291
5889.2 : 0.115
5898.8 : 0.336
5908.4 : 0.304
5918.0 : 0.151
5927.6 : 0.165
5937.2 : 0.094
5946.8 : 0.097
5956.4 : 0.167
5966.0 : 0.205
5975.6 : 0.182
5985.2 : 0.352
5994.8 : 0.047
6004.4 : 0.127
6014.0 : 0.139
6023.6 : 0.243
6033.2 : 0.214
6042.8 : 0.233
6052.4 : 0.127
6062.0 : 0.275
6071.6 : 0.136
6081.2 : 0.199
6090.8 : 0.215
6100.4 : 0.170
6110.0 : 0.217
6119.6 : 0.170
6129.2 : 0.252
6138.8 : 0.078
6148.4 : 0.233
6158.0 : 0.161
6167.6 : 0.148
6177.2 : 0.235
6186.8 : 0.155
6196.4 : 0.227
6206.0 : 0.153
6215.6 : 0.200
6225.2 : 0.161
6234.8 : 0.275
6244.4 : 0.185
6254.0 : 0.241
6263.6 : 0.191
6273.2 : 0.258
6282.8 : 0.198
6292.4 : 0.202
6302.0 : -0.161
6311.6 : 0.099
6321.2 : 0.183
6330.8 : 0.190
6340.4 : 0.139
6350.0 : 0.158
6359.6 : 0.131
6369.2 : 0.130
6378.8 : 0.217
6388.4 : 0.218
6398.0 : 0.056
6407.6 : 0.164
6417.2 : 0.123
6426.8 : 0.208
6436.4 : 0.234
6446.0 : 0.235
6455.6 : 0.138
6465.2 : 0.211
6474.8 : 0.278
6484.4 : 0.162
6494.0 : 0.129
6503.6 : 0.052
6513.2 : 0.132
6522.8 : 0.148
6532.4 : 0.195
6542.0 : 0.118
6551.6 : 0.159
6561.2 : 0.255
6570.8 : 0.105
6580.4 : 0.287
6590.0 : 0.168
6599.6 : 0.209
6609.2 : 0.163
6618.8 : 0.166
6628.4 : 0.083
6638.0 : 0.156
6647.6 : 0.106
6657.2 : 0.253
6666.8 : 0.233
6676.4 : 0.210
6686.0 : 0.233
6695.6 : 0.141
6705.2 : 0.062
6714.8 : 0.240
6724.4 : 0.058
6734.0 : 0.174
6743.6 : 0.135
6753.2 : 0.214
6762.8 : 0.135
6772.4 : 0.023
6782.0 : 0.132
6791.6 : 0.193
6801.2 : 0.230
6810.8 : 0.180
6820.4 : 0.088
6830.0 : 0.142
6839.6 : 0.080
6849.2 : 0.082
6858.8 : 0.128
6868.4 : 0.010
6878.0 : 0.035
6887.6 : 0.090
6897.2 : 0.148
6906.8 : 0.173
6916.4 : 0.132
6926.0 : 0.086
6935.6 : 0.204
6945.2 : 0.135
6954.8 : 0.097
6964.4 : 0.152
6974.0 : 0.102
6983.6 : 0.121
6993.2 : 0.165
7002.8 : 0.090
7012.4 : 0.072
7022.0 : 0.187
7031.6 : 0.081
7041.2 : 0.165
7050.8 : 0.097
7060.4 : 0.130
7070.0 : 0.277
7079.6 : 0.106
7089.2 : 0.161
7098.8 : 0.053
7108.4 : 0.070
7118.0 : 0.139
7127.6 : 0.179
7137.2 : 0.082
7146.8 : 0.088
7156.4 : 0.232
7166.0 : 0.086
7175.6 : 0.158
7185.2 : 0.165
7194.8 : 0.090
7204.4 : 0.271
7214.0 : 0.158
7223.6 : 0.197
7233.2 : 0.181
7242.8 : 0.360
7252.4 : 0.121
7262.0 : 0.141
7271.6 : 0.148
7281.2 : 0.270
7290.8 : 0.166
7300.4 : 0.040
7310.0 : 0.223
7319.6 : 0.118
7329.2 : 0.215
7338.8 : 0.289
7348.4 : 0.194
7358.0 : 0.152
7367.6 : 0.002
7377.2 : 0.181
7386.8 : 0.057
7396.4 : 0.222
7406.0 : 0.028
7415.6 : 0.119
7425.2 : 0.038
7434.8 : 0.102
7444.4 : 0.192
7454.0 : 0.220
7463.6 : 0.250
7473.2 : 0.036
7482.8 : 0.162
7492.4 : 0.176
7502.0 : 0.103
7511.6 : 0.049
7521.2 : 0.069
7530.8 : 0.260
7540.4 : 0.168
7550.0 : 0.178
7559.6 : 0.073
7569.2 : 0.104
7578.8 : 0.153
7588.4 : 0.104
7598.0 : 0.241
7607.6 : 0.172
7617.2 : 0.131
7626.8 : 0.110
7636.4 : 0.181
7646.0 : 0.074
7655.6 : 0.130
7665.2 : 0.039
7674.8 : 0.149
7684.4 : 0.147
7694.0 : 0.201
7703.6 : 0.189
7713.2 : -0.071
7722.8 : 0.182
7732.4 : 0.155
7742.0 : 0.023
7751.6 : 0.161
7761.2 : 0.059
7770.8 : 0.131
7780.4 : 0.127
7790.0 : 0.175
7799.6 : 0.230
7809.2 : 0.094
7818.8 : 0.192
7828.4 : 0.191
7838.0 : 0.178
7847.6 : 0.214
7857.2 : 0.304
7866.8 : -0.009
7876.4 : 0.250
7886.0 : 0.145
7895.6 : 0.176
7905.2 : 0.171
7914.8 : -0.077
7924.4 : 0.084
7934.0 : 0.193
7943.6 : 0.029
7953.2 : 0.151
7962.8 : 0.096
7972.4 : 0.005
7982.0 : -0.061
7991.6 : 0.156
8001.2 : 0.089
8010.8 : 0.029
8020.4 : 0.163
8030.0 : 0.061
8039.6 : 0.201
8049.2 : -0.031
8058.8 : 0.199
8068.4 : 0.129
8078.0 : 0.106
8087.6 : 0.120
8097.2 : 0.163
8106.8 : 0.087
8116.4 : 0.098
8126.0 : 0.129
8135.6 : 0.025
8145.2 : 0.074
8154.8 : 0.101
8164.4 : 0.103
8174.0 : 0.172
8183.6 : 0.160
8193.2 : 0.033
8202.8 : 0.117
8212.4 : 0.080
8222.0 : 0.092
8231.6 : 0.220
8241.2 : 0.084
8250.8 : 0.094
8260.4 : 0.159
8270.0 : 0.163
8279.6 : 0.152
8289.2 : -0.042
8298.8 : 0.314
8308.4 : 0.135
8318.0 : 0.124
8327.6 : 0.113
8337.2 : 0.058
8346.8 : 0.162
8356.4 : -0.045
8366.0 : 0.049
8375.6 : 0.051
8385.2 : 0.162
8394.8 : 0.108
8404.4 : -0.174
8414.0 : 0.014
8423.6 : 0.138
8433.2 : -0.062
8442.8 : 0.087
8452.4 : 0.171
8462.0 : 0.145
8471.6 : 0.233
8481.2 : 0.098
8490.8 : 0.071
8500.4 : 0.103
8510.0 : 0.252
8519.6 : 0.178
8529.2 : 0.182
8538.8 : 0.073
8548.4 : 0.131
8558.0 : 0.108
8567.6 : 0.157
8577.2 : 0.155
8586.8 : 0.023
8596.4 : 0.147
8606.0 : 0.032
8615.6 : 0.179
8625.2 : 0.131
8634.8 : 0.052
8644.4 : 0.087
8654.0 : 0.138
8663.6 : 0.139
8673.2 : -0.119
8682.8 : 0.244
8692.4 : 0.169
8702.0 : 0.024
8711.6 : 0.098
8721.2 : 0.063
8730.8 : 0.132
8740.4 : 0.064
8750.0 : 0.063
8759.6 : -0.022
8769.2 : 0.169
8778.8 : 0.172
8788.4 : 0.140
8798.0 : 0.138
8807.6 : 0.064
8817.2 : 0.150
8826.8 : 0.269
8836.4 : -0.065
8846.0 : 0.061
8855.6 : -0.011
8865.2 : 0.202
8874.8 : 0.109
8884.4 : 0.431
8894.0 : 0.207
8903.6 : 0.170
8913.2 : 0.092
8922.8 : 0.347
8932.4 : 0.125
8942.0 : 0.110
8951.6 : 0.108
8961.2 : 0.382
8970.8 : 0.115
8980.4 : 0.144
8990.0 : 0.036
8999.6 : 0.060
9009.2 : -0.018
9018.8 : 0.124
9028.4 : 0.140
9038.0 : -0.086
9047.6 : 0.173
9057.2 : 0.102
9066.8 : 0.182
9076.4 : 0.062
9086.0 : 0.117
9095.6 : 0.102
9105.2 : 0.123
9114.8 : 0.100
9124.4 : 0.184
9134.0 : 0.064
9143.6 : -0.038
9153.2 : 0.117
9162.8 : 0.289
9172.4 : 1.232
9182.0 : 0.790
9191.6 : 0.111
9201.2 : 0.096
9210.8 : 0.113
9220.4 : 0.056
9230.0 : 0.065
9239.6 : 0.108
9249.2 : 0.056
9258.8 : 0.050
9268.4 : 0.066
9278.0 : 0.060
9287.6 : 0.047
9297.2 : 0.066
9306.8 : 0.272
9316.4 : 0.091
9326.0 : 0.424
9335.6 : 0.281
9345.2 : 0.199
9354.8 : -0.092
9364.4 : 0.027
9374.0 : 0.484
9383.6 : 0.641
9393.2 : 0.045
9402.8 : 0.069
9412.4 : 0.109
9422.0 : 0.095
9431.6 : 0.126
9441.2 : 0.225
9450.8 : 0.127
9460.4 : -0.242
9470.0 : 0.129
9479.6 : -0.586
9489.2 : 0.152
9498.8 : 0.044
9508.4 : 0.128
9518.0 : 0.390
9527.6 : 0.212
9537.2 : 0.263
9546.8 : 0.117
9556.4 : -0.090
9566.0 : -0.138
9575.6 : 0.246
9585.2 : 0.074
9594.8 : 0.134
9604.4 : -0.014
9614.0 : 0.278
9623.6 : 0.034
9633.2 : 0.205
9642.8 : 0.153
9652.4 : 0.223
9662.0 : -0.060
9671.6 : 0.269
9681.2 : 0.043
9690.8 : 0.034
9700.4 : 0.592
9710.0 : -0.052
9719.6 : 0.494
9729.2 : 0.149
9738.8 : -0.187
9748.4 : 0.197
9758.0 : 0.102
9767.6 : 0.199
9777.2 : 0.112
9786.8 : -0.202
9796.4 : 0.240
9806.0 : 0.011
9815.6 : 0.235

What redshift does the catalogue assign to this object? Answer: 1.461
